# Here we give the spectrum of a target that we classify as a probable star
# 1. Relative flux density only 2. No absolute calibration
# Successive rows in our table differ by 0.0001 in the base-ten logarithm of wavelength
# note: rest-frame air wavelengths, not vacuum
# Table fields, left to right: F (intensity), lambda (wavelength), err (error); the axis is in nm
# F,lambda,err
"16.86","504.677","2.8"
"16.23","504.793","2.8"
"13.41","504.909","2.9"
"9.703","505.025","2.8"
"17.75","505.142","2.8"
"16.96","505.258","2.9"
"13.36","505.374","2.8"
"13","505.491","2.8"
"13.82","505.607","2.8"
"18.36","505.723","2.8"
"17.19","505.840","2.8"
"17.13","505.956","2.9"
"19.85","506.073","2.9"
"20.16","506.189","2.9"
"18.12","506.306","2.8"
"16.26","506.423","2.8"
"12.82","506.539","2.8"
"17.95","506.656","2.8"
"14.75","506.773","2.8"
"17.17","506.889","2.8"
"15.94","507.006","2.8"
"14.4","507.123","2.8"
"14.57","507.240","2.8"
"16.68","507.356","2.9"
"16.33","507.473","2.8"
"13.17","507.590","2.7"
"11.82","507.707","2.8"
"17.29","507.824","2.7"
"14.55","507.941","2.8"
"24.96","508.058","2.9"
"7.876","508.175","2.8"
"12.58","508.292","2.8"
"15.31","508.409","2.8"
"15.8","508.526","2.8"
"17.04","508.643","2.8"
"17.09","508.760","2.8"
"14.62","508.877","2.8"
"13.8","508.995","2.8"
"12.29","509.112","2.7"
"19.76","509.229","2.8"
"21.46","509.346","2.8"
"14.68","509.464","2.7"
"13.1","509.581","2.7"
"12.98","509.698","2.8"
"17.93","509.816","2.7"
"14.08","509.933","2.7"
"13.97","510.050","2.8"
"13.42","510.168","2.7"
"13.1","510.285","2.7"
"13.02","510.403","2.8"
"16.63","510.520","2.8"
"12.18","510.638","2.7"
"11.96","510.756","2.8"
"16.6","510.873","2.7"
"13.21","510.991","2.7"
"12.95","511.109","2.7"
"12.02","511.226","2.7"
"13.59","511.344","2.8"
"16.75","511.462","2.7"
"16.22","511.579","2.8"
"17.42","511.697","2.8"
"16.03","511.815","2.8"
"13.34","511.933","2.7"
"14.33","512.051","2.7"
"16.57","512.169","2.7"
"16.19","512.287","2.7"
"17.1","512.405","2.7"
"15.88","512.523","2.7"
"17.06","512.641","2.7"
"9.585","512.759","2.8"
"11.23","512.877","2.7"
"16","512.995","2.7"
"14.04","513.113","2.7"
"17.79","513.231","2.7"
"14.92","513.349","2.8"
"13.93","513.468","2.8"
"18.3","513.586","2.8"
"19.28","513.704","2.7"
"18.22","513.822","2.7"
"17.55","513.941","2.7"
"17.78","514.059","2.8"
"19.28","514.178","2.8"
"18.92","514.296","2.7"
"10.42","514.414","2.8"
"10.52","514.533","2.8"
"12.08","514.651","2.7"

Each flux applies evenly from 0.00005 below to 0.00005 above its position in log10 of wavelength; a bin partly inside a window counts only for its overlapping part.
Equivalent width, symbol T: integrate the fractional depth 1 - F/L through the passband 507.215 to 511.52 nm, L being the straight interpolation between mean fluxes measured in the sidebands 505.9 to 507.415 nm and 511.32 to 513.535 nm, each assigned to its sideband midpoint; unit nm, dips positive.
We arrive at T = 0.30 nm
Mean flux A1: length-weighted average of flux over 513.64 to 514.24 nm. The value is 18.4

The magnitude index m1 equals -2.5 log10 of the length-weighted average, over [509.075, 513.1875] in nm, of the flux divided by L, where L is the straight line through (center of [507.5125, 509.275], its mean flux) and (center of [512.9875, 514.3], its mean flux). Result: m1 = 0.10 mag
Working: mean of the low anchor 15.2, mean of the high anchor 17.1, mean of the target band 14.8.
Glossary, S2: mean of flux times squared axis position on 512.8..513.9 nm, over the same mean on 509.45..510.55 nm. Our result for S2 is 1.13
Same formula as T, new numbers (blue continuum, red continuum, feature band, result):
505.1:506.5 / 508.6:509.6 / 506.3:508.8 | 0.14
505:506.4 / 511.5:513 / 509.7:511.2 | 0.15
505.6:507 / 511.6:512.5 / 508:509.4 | 0.04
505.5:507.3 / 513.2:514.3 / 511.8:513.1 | 0.19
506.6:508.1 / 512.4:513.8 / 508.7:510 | 0.02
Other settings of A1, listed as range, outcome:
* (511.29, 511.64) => 15.6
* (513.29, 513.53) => 14.4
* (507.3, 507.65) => 15.4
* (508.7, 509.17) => 14.5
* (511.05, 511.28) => 12.5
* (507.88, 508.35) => 15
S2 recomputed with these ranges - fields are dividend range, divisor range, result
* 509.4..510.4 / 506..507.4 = 0.86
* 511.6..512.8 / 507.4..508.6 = 1.05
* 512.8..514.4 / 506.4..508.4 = 1.11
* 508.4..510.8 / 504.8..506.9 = 0.95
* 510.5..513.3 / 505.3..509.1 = 0.96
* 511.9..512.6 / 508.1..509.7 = 1.06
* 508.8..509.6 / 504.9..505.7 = 1.13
